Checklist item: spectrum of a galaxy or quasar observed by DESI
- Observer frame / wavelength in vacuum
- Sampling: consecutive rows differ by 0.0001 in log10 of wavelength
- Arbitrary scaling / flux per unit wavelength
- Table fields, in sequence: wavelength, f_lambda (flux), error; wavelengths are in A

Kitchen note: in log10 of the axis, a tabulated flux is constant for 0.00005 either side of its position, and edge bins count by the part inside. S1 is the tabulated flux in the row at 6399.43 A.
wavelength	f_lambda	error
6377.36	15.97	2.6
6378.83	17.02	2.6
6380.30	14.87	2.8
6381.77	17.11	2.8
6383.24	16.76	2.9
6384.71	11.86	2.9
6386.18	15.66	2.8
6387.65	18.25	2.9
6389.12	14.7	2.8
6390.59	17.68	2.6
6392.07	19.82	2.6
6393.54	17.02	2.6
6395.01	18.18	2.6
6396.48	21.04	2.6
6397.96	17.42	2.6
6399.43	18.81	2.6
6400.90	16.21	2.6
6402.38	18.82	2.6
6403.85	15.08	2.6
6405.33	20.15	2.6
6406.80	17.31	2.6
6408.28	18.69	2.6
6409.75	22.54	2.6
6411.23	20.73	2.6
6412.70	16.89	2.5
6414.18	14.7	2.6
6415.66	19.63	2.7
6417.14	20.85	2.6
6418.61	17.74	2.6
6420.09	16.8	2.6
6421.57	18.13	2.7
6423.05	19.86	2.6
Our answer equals 18.81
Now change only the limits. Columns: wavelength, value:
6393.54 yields 17.02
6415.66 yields 19.63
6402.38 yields 18.82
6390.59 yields 17.68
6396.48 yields 21.04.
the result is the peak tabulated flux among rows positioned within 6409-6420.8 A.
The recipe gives 22.54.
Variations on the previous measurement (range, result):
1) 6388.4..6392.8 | 19.82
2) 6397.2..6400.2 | 18.81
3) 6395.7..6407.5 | 21.04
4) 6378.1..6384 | 17.11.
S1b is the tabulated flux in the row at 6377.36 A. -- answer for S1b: 15.97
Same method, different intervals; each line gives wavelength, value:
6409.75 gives 22.54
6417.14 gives 20.85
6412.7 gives 16.89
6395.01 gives 18.18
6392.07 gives 19.82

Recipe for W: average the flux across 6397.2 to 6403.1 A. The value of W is 17.8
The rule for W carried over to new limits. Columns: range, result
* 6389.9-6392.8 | 18.7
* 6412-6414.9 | 15.8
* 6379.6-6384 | 16.2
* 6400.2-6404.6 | 16.7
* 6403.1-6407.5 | 17.5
